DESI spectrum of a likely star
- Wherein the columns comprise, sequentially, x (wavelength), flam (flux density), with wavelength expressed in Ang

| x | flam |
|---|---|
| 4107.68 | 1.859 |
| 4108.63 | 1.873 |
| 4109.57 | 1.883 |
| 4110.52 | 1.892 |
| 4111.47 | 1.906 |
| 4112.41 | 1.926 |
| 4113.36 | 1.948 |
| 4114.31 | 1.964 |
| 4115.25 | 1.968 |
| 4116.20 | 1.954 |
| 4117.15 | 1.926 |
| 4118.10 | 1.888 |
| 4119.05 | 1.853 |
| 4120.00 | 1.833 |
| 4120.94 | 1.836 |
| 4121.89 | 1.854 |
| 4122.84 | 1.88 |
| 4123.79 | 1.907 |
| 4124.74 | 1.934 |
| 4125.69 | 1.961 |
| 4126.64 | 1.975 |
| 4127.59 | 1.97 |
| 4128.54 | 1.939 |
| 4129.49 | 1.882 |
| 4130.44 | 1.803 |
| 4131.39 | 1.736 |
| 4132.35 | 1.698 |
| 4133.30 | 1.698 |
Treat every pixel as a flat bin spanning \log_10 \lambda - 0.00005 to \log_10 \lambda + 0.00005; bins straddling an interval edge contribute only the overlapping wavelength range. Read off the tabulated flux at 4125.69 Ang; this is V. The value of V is 1.961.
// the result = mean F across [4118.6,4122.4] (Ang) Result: 1.85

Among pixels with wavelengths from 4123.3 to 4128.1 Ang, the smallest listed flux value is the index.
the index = 1.907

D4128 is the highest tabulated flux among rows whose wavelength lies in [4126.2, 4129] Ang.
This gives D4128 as 1.975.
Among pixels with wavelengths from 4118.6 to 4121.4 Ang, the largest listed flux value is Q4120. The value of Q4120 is 1.853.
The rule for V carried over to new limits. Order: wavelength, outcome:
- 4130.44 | 1.803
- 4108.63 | 1.873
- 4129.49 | 1.882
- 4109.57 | 1.883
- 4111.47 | 1.906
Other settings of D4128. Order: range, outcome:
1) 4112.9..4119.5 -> 1.968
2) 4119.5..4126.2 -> 1.961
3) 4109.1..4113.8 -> 1.948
